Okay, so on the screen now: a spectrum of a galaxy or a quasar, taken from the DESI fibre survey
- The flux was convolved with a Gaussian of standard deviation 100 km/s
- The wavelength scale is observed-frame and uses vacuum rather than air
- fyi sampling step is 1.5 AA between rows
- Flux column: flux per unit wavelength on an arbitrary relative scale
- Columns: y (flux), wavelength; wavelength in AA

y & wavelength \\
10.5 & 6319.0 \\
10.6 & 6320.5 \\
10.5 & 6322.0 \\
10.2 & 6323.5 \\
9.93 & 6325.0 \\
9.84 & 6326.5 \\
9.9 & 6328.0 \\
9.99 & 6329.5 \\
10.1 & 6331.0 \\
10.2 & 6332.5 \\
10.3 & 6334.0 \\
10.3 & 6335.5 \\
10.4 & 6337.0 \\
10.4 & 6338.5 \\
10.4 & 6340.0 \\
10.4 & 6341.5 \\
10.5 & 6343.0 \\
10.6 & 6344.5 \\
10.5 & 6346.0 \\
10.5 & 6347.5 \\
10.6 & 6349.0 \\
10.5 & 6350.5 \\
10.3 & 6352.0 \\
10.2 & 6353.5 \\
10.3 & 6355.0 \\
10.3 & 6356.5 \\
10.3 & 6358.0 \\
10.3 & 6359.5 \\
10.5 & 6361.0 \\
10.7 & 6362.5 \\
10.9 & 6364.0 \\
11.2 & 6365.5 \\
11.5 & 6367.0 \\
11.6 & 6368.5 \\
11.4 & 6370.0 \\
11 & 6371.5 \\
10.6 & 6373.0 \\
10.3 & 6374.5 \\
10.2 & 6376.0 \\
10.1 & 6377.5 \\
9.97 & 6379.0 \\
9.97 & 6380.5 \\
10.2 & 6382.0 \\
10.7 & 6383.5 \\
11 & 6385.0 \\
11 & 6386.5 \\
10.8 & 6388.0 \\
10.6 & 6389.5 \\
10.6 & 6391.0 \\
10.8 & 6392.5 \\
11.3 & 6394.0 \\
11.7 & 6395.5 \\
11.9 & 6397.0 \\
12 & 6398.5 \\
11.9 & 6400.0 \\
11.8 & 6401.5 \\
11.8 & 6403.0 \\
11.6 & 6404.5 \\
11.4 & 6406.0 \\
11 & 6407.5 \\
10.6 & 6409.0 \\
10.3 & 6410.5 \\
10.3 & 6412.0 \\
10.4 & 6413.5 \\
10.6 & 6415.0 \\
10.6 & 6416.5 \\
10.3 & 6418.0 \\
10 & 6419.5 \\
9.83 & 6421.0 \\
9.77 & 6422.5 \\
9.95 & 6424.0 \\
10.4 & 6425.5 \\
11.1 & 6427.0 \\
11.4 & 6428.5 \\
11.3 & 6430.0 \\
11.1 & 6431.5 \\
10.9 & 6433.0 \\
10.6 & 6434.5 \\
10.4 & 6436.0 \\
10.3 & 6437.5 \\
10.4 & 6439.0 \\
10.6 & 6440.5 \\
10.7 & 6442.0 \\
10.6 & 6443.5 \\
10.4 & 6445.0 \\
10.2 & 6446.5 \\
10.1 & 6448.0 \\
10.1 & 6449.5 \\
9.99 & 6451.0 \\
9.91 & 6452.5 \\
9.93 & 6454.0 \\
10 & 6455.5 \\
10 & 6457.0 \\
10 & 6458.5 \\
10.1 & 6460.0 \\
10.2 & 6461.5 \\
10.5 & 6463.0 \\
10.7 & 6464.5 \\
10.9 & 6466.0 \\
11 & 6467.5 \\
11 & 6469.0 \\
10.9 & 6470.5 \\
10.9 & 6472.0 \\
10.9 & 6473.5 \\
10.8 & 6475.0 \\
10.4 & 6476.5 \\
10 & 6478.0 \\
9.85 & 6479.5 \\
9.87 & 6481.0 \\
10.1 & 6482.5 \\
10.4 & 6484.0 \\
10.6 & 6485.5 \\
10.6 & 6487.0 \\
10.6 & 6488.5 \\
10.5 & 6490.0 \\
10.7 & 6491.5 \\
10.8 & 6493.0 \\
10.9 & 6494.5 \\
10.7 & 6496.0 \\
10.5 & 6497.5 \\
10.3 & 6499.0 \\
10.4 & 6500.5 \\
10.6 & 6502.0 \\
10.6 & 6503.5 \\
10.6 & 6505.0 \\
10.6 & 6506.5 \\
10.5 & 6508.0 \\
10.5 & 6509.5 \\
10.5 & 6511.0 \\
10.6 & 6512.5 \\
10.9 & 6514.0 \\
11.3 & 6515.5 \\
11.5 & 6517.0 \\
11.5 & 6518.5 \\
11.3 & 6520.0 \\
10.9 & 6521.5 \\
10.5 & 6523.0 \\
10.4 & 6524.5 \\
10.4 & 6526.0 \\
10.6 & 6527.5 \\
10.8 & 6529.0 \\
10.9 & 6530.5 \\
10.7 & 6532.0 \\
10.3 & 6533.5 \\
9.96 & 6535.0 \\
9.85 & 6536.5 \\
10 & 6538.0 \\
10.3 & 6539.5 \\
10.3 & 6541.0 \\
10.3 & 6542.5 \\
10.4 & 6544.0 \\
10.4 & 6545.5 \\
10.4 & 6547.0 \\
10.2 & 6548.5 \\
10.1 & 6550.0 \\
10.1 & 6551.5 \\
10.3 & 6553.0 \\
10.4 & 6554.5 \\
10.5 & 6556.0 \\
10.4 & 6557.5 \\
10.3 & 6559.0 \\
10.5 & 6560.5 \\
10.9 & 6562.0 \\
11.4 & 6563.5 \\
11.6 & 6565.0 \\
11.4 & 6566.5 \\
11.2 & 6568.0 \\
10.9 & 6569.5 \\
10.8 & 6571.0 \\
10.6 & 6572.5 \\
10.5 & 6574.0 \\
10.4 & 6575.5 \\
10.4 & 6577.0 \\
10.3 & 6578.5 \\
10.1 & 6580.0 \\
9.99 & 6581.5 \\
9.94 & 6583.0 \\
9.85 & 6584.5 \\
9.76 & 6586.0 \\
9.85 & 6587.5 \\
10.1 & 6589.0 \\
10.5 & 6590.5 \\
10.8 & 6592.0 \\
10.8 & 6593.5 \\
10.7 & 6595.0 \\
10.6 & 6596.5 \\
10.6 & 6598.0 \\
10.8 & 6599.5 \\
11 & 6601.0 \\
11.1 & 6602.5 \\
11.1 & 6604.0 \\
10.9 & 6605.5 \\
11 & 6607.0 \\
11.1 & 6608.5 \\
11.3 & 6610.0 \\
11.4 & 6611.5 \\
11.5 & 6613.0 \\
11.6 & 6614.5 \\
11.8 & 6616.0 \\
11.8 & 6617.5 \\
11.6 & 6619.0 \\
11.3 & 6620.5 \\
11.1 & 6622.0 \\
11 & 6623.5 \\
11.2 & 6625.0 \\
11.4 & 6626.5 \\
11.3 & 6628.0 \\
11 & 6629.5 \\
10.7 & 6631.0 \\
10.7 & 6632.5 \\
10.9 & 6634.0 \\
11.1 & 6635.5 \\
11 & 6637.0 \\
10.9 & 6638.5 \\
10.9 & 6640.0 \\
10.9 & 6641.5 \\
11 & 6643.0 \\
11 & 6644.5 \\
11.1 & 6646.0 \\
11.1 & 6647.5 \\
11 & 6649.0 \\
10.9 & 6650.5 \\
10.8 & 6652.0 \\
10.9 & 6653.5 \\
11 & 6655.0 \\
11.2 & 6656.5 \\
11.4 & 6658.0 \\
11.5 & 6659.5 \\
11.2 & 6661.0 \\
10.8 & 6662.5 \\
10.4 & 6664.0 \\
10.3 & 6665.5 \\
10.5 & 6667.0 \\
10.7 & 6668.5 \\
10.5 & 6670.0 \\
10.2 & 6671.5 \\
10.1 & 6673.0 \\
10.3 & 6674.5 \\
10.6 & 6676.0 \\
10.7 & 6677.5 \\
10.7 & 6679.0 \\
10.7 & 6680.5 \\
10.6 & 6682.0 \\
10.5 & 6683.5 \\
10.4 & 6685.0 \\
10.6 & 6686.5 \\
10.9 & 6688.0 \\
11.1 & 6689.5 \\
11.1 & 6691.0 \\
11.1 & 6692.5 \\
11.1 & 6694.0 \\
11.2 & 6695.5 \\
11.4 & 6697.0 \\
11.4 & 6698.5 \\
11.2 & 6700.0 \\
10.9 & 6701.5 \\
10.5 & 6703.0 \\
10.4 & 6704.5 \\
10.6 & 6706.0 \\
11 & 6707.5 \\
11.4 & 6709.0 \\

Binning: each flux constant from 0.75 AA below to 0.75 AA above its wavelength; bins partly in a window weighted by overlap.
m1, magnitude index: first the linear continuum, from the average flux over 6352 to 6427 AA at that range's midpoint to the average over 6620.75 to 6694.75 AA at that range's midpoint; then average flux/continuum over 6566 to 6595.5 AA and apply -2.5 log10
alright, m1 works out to 0.04 mag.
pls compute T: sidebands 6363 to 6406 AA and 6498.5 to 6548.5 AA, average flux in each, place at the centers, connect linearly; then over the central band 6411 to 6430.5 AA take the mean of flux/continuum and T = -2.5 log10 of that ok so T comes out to 0.047 mag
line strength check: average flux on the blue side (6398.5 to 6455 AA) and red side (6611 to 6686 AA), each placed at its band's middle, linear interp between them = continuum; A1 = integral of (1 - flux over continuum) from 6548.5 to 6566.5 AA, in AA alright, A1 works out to 0.3 AA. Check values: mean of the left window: 10.6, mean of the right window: 10.9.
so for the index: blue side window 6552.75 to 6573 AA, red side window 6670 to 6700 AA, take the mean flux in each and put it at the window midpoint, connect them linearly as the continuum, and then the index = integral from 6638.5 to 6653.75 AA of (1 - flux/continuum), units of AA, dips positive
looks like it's -0.2 AA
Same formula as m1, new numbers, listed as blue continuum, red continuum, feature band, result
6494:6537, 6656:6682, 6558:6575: -0.02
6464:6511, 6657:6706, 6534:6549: 0.04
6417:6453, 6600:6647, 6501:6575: 0.02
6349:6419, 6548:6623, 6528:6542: 0.04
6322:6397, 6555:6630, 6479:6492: 0.04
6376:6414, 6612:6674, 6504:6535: 0.02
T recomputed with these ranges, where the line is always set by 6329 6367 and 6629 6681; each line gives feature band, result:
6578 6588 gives 0.08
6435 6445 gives 0.01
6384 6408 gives -0.08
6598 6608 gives -0.02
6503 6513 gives 0.01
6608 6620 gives -0.07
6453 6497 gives 0.01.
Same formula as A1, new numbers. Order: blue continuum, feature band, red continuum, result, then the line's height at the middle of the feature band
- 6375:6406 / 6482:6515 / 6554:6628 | 0.99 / 10.9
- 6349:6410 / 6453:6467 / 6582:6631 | 0.80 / 10.9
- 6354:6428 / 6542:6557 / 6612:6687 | 0.77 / 10.9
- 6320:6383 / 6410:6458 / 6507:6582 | 0.53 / 10.5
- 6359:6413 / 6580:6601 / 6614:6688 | 1.10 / 10.9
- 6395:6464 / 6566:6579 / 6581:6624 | 0.13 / 10.8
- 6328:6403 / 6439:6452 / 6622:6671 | 0.52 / 10.8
